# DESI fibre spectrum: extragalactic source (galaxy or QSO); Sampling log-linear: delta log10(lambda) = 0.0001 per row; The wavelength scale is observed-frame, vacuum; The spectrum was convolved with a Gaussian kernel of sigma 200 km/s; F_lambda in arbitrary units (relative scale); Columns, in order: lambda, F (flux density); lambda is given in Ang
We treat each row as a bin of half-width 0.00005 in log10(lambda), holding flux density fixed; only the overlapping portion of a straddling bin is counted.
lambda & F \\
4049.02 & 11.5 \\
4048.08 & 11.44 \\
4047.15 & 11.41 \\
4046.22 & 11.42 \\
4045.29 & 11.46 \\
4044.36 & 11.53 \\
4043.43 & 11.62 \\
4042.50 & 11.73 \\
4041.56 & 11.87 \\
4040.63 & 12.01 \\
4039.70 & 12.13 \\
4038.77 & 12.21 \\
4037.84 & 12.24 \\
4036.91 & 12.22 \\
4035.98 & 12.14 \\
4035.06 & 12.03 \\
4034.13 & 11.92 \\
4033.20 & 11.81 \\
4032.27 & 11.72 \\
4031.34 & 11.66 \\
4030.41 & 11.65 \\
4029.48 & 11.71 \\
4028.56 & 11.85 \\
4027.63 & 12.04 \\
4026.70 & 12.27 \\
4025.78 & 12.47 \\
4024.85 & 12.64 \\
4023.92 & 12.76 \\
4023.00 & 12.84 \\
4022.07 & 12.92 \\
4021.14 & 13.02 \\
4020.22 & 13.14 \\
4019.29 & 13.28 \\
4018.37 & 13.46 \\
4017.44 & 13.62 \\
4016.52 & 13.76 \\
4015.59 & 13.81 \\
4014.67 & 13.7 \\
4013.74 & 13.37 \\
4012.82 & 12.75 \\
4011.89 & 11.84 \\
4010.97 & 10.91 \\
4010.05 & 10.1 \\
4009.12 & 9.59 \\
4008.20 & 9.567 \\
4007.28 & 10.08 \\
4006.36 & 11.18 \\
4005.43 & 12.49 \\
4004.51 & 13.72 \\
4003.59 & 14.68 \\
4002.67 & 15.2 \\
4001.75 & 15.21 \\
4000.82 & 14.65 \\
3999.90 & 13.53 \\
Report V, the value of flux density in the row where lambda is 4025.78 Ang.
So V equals 12.47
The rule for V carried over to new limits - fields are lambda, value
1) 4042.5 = 11.73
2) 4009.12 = 9.59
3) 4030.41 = 11.65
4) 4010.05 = 10.1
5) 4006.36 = 11.18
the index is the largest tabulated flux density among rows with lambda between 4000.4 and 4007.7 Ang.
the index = 15.21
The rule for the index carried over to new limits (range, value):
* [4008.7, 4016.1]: 13.81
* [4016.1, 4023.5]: 13.76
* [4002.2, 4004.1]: 15.2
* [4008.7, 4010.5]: 10.1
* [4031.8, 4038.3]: 12.24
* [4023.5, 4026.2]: 12.76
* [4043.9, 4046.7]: 11.53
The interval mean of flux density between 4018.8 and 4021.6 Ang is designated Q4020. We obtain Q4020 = 13.2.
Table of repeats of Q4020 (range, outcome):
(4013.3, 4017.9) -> 13.6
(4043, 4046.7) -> 11.5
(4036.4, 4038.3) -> 12.2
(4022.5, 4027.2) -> 12.6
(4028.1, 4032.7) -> 11.7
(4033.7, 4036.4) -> 12.1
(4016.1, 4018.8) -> 13.6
